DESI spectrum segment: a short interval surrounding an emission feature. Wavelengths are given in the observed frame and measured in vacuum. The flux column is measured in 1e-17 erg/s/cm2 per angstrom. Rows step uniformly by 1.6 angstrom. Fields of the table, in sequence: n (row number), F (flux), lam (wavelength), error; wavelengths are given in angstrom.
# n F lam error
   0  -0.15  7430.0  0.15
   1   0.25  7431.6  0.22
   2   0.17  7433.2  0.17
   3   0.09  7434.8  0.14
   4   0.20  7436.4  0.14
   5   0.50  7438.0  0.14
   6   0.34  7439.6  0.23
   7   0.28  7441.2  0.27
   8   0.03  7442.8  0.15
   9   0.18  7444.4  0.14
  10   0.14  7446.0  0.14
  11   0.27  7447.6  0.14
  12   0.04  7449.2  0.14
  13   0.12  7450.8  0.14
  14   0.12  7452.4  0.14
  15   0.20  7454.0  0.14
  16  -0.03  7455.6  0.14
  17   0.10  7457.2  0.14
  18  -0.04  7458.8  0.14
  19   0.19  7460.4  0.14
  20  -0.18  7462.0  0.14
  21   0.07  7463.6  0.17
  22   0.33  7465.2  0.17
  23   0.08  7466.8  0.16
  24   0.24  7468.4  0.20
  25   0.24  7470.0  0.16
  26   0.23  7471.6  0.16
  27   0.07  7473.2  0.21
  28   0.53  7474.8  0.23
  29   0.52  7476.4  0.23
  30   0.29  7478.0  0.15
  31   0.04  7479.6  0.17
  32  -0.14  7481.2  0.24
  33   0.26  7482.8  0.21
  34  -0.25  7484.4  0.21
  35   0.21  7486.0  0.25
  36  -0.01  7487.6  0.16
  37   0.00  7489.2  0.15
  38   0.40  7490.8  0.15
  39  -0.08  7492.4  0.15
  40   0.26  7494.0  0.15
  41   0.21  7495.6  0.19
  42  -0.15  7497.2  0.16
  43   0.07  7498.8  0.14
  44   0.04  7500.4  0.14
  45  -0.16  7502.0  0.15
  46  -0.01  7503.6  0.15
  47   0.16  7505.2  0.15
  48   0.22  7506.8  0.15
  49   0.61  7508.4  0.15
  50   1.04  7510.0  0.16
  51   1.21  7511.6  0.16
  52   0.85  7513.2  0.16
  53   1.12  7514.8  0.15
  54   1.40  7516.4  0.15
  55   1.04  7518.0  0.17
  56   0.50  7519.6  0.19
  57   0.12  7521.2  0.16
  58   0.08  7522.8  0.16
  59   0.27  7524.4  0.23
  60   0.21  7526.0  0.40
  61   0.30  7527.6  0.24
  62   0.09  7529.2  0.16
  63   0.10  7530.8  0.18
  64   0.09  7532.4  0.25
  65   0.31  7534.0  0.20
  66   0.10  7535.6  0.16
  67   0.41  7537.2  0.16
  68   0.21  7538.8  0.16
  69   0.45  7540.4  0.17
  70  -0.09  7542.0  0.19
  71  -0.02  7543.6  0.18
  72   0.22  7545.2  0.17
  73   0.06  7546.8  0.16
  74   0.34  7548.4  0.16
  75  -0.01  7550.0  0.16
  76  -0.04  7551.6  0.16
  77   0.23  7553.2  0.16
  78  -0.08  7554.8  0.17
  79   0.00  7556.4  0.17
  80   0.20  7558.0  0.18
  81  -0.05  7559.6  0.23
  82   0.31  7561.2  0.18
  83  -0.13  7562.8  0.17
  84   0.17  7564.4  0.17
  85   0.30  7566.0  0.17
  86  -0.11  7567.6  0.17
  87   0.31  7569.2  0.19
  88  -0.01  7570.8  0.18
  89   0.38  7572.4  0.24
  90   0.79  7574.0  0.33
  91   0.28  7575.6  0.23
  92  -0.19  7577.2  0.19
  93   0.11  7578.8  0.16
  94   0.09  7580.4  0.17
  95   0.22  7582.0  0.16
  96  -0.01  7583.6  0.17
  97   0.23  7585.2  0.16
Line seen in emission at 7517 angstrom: [O II]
